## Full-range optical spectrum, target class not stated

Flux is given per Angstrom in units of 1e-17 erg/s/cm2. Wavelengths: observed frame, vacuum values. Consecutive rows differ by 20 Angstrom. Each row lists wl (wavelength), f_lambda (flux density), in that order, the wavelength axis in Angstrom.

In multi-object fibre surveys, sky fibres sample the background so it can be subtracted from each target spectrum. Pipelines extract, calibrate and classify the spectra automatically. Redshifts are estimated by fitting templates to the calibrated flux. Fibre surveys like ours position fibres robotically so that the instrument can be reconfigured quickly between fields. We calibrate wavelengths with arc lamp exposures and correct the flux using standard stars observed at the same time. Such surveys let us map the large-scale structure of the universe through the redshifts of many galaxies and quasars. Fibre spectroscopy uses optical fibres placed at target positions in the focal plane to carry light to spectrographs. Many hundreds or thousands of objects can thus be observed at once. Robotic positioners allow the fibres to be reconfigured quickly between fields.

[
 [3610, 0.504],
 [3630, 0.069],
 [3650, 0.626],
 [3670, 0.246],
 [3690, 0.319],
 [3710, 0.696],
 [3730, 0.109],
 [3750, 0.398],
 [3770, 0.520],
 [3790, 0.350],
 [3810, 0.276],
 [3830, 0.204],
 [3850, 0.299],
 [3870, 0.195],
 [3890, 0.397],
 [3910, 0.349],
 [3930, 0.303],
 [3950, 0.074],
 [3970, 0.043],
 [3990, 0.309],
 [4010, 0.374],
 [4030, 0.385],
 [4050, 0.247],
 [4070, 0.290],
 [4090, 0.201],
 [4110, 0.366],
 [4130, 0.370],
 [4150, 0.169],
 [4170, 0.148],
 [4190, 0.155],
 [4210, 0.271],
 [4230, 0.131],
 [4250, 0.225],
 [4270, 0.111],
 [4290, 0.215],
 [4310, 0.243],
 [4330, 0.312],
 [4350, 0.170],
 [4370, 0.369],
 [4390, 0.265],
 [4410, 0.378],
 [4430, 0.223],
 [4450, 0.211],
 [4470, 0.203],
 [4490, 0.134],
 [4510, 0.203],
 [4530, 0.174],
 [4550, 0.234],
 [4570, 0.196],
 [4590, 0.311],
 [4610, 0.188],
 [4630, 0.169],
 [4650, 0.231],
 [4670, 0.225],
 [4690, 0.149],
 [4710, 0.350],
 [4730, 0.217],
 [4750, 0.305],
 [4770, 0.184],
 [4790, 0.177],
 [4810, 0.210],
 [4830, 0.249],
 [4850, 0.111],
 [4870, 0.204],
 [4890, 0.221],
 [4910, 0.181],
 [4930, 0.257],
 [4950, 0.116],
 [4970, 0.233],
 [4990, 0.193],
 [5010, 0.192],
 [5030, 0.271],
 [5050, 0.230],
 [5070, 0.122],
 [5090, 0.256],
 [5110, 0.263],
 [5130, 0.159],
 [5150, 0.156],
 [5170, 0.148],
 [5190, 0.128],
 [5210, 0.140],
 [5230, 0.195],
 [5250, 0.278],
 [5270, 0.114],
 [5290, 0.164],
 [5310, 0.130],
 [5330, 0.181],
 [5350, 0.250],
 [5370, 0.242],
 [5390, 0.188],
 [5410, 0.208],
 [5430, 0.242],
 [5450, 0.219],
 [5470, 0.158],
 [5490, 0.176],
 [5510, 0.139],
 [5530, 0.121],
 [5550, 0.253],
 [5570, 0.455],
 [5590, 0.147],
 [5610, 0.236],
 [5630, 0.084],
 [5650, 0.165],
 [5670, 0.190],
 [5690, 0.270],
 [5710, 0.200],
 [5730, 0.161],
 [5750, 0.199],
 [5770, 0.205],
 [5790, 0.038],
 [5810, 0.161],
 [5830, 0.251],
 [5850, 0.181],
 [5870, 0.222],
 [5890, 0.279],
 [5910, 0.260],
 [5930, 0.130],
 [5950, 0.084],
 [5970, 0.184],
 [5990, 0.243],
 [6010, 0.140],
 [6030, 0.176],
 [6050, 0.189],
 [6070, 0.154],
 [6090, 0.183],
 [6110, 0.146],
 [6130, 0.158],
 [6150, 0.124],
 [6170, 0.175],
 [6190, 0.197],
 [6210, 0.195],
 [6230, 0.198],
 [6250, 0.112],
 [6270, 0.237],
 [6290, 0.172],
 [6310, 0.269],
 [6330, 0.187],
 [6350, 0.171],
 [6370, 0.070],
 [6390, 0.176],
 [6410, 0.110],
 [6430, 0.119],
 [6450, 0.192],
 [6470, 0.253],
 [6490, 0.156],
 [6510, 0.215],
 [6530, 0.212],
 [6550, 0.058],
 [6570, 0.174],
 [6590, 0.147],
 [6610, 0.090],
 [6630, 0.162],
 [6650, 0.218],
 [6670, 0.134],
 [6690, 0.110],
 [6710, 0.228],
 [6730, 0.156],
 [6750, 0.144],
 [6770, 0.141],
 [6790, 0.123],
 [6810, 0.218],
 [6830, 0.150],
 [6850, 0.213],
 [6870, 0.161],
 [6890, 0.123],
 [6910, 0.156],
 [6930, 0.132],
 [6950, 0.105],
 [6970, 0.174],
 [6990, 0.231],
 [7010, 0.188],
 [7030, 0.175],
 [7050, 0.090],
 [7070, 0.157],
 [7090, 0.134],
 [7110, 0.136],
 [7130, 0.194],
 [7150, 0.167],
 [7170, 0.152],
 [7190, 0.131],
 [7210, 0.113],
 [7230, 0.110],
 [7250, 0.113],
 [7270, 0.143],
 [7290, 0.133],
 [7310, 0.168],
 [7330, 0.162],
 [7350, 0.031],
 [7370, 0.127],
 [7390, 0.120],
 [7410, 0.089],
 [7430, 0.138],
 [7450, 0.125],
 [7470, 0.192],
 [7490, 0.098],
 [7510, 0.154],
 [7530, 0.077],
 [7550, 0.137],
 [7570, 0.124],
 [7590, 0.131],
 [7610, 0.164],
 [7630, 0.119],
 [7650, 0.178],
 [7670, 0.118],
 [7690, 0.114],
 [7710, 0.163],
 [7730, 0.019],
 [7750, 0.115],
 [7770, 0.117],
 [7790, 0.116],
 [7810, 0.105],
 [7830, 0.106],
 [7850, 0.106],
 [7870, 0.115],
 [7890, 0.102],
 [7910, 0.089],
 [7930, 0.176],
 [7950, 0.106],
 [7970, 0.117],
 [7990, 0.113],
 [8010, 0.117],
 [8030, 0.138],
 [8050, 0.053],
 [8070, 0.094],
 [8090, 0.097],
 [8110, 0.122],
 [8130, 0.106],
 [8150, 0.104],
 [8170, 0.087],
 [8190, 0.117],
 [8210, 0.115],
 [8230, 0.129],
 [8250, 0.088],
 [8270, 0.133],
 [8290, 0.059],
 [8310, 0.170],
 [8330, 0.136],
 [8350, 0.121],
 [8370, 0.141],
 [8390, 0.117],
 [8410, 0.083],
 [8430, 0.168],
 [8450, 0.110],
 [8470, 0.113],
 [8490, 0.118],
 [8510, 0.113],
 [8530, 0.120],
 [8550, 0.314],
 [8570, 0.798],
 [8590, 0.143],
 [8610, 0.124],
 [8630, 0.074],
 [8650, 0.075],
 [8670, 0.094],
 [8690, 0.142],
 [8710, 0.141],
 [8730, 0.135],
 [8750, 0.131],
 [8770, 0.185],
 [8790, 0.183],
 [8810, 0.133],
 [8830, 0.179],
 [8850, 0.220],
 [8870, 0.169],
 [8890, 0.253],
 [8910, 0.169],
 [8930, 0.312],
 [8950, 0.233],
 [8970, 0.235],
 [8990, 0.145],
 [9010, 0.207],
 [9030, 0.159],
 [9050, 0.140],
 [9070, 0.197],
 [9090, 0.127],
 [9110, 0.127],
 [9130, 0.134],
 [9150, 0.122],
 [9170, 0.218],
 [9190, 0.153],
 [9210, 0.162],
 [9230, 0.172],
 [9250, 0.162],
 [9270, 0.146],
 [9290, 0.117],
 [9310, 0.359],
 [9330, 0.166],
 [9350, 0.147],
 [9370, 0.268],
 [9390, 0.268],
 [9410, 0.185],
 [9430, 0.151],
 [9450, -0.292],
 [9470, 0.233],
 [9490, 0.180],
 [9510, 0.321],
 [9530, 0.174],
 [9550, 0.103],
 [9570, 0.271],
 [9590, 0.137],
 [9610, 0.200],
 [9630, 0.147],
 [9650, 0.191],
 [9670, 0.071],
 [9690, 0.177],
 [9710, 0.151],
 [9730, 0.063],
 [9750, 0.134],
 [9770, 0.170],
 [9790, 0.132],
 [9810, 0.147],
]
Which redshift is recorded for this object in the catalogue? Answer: 1.30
